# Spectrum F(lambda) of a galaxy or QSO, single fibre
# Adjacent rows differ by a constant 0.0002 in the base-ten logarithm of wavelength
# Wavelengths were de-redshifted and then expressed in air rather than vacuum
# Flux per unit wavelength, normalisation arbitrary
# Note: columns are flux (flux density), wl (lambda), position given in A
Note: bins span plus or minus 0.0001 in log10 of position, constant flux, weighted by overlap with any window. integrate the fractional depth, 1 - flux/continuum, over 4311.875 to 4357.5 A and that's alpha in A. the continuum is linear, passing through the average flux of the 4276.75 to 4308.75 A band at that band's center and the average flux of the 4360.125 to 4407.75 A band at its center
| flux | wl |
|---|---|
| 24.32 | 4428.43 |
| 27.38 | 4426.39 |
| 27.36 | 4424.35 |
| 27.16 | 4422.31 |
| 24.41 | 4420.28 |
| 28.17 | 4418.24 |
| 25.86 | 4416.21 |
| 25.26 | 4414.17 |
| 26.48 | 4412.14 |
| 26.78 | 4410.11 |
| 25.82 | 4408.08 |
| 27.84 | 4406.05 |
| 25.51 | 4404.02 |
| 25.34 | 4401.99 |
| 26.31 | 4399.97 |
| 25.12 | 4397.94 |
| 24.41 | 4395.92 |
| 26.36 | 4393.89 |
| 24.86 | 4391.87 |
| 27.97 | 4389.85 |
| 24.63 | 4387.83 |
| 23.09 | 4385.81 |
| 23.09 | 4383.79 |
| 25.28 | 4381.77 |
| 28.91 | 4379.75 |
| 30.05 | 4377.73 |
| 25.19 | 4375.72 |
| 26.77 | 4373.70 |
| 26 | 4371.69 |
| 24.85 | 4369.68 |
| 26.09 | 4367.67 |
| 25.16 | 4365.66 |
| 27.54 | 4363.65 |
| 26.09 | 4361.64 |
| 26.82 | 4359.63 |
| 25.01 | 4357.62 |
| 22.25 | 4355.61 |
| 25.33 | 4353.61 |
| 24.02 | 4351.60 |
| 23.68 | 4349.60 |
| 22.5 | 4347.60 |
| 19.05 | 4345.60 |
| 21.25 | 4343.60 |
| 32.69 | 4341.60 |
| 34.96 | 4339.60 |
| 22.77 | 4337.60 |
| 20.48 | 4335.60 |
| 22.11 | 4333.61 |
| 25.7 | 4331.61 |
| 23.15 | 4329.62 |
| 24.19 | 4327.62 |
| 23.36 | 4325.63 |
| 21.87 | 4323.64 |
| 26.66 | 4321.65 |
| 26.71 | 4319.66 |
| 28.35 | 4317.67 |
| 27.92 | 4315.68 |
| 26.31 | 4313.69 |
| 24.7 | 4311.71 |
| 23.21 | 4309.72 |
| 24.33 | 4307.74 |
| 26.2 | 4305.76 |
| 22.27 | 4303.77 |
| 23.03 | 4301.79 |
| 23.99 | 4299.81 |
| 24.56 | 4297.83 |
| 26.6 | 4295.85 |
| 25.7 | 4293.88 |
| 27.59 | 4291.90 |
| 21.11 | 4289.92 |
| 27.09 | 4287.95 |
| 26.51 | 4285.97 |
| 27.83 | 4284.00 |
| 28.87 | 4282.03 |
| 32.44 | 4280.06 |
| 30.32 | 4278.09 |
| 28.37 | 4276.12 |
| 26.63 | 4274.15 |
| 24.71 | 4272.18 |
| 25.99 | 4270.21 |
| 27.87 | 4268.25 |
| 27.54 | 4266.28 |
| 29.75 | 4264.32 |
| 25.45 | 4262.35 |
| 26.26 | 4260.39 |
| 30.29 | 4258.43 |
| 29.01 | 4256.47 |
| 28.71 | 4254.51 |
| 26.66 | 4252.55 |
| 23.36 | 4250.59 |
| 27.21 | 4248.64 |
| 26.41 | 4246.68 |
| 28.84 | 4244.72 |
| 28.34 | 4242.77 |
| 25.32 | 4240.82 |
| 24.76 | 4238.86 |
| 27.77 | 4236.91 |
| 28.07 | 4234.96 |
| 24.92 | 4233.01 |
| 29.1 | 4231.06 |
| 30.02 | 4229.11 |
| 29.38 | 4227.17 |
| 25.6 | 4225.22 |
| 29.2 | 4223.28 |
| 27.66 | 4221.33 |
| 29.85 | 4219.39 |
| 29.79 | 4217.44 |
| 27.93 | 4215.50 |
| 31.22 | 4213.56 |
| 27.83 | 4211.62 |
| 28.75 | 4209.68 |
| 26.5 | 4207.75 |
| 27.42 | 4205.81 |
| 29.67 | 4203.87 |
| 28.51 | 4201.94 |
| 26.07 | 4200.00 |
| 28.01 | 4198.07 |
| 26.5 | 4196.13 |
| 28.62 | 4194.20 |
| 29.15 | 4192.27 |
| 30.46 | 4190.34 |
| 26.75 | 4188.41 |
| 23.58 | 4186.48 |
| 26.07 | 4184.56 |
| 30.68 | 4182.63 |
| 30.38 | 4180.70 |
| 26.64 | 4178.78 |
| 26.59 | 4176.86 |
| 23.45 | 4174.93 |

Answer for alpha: 2.2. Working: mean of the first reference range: 26.2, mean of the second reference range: 25.9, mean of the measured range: 24.8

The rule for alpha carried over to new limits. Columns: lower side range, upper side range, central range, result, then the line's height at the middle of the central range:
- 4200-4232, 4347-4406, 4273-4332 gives 2.4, 26.9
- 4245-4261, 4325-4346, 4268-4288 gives -1.0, 26.5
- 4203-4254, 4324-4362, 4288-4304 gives 0.7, 25.8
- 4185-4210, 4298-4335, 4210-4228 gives -1.1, 27.1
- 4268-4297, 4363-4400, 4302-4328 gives 1.6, 26.7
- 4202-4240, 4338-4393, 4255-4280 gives -0.5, 27.4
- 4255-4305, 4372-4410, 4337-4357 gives 1.1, 26.3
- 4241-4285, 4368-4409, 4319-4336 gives 1.9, 26.8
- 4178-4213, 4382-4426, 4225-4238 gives -0.2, 27.6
